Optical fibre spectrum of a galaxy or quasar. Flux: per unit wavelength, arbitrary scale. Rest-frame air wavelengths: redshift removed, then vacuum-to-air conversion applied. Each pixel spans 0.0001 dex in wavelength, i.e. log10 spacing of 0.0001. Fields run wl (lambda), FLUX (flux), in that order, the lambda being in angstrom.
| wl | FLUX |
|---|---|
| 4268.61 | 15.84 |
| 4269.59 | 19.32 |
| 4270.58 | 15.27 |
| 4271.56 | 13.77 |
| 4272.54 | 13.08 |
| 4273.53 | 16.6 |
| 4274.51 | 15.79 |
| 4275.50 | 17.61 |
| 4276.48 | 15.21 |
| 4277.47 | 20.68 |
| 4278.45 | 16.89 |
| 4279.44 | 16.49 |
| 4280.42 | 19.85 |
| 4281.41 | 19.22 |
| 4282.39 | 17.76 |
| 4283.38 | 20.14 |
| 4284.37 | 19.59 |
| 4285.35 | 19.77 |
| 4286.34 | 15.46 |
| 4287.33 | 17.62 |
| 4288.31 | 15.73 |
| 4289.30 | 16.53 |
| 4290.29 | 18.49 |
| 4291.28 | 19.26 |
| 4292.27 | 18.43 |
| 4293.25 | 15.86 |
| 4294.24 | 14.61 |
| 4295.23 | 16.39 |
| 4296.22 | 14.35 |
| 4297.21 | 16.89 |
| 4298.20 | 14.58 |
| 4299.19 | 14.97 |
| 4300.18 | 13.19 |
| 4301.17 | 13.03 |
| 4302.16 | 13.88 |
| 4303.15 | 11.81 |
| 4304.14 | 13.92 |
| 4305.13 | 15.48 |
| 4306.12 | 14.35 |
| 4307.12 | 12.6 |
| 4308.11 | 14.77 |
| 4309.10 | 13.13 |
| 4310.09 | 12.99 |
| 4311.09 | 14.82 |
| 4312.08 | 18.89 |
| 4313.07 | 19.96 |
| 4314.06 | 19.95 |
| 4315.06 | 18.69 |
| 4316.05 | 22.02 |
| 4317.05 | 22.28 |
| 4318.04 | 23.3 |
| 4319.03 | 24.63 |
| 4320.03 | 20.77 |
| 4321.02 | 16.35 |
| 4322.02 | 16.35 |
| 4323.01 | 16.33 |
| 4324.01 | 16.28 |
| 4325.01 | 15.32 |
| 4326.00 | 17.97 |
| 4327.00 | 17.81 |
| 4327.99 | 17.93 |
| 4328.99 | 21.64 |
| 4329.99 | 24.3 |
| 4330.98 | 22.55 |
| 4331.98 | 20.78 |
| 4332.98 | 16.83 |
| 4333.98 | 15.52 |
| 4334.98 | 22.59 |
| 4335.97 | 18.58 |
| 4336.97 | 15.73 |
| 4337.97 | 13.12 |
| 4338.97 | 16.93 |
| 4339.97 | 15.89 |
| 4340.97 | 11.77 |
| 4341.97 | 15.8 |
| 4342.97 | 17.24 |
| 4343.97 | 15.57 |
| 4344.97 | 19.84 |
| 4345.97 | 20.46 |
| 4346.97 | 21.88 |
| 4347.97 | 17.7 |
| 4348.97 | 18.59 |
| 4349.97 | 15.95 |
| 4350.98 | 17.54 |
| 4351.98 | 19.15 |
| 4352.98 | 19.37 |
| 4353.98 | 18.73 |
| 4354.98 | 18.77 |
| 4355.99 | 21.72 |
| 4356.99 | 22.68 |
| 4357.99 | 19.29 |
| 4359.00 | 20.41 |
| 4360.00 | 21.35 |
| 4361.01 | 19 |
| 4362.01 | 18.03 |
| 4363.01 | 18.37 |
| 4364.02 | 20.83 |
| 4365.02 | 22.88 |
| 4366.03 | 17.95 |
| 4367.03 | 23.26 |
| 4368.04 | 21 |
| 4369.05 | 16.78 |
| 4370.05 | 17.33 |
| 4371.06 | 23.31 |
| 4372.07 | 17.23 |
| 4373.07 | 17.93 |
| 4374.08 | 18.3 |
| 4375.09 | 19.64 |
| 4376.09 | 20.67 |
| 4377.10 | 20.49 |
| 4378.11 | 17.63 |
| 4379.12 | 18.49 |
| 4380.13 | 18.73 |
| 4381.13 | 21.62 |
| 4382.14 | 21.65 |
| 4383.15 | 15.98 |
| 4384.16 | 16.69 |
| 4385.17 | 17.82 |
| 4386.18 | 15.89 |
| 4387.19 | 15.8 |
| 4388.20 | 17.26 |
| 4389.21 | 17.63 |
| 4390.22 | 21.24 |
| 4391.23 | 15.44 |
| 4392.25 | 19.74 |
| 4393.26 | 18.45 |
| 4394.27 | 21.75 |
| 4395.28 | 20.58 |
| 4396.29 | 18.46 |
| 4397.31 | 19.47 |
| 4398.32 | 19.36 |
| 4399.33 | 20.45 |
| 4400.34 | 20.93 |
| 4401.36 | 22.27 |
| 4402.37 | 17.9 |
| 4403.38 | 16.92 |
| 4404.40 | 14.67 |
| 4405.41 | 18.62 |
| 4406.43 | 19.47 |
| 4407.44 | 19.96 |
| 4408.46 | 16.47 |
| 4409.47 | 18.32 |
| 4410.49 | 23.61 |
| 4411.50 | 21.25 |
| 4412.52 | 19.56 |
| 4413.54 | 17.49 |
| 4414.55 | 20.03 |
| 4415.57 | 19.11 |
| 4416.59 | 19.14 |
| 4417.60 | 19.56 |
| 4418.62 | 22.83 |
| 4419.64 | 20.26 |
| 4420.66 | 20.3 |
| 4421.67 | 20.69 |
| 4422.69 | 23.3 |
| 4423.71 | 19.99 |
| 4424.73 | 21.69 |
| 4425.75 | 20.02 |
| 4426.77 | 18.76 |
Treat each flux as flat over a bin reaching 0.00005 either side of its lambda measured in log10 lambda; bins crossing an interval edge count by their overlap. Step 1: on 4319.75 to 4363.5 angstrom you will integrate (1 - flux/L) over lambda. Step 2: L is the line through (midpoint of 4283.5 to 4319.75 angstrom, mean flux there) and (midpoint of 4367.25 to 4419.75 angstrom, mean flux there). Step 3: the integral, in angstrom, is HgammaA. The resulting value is -1.4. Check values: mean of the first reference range 16.8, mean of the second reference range 19.1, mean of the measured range 18.4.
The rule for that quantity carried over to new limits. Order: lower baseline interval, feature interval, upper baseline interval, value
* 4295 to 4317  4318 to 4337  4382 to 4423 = -3.1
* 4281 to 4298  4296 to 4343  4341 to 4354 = 1.7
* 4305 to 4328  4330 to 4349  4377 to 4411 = 0.1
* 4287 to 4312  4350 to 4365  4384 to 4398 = -2.2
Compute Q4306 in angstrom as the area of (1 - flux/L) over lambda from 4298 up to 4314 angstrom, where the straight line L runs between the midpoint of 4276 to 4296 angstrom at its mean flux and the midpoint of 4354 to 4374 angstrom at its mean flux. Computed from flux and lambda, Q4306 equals 3.1 angstrom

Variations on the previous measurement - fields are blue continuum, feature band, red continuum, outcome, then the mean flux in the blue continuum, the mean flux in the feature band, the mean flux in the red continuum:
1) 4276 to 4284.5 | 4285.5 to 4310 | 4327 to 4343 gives 4.0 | 18.4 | 15.2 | 18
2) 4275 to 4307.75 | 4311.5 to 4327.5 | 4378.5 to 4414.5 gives -2.0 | 16.4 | 19.2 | 18.9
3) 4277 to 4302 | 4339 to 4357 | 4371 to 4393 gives -0.2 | 17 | 18.1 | 18.5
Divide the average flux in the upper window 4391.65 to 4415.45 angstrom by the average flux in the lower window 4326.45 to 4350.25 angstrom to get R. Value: 1.07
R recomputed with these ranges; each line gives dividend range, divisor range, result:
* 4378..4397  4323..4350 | 1.03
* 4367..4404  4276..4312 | 1.18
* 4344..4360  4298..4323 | 1.16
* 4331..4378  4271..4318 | 1.13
